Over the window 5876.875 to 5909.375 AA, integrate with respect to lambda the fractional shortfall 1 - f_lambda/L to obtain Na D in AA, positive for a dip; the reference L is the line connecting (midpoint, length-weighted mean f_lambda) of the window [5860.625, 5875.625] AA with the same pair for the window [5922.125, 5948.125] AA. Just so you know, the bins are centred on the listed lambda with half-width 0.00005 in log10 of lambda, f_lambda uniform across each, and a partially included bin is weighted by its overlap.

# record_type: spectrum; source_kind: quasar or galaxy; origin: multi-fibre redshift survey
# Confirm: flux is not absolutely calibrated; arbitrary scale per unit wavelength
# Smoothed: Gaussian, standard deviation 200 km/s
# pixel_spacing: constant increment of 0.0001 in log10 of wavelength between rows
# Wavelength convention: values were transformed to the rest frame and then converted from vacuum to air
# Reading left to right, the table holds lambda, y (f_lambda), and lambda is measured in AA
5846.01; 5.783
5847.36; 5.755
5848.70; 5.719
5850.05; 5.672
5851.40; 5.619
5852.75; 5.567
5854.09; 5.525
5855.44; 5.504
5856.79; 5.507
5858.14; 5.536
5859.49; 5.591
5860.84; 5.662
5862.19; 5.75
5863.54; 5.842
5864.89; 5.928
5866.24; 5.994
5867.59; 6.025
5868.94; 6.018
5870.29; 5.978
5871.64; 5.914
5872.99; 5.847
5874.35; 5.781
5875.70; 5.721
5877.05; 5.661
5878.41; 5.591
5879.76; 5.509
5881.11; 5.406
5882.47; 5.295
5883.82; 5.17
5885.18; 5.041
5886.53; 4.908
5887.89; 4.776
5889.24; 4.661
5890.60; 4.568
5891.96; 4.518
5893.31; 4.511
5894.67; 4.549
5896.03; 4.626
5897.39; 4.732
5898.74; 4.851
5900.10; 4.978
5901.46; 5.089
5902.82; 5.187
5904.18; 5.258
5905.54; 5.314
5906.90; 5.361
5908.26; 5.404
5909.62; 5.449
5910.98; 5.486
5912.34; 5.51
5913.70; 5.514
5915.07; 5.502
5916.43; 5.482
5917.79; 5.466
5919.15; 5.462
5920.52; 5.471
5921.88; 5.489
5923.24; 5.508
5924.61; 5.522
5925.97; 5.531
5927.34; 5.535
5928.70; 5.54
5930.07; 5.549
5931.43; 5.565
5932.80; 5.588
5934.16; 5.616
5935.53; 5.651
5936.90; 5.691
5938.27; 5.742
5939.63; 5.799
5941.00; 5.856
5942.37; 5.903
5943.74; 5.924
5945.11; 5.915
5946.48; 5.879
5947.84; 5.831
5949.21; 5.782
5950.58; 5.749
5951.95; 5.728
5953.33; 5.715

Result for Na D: 4.3 AA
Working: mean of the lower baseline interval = 5.89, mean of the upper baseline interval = 5.69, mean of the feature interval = 5.04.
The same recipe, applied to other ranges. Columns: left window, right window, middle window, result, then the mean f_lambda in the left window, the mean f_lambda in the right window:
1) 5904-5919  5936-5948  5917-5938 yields 0.4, 5.44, 5.84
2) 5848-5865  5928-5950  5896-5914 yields 1.5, 5.64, 5.74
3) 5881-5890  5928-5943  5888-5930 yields 1.0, 5.01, 5.68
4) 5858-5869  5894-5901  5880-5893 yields 0.4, 5.82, 4.76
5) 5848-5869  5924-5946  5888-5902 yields 2.4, 5.71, 5.68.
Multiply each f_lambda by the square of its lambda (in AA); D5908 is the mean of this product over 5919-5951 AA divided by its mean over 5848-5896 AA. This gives 1.07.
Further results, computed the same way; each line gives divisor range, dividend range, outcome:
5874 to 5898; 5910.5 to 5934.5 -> 1.11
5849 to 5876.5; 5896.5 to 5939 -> 0.96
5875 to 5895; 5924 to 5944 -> 1.14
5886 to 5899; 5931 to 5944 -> 1.25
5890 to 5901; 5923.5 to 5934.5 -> 1.20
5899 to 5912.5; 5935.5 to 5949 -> 1.12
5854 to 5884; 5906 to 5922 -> 0.97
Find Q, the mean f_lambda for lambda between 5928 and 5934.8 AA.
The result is 5.58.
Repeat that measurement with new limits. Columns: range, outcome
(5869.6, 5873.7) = 5.91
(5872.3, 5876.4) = 5.78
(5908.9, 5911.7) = 5.47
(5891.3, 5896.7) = 4.55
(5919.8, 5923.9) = 5.49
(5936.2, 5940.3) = 5.75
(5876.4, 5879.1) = 5.62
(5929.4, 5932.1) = 5.57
